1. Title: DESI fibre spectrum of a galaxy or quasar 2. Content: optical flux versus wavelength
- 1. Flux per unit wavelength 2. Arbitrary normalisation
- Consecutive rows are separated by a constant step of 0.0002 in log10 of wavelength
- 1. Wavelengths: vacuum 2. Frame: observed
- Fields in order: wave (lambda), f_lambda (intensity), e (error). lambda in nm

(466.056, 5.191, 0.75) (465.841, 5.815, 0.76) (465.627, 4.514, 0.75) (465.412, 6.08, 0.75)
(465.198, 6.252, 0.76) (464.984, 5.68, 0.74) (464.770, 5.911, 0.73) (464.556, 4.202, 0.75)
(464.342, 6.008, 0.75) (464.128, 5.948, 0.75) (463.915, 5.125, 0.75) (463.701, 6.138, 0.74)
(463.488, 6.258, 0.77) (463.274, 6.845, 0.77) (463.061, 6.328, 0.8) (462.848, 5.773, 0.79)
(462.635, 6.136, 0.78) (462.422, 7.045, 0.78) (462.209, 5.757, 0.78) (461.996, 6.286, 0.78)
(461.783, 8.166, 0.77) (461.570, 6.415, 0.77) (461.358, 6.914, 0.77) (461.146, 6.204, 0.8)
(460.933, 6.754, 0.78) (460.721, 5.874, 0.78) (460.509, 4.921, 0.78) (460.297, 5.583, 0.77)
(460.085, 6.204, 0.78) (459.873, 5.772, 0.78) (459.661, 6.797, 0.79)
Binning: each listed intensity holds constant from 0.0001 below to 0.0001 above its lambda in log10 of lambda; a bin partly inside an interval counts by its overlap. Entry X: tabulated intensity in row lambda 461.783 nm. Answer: 8.166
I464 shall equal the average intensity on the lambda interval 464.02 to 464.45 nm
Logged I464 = 5.98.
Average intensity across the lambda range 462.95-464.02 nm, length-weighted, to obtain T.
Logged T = 6.14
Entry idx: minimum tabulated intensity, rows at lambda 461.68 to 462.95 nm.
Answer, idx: 5.757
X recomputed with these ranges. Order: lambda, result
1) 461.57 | 6.415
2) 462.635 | 6.136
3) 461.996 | 6.286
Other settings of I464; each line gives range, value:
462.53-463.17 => 6.09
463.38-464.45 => 5.89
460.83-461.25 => 6.47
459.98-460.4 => 5.89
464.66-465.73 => 5.69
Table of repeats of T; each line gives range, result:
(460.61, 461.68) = 6.43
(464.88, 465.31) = 5.98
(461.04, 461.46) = 6.56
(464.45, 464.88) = 5.06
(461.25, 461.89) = 7.16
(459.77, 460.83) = 5.67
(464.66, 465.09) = 5.79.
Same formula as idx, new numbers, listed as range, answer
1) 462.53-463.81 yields 5.773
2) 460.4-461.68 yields 4.921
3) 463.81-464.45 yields 5.125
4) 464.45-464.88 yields 4.202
